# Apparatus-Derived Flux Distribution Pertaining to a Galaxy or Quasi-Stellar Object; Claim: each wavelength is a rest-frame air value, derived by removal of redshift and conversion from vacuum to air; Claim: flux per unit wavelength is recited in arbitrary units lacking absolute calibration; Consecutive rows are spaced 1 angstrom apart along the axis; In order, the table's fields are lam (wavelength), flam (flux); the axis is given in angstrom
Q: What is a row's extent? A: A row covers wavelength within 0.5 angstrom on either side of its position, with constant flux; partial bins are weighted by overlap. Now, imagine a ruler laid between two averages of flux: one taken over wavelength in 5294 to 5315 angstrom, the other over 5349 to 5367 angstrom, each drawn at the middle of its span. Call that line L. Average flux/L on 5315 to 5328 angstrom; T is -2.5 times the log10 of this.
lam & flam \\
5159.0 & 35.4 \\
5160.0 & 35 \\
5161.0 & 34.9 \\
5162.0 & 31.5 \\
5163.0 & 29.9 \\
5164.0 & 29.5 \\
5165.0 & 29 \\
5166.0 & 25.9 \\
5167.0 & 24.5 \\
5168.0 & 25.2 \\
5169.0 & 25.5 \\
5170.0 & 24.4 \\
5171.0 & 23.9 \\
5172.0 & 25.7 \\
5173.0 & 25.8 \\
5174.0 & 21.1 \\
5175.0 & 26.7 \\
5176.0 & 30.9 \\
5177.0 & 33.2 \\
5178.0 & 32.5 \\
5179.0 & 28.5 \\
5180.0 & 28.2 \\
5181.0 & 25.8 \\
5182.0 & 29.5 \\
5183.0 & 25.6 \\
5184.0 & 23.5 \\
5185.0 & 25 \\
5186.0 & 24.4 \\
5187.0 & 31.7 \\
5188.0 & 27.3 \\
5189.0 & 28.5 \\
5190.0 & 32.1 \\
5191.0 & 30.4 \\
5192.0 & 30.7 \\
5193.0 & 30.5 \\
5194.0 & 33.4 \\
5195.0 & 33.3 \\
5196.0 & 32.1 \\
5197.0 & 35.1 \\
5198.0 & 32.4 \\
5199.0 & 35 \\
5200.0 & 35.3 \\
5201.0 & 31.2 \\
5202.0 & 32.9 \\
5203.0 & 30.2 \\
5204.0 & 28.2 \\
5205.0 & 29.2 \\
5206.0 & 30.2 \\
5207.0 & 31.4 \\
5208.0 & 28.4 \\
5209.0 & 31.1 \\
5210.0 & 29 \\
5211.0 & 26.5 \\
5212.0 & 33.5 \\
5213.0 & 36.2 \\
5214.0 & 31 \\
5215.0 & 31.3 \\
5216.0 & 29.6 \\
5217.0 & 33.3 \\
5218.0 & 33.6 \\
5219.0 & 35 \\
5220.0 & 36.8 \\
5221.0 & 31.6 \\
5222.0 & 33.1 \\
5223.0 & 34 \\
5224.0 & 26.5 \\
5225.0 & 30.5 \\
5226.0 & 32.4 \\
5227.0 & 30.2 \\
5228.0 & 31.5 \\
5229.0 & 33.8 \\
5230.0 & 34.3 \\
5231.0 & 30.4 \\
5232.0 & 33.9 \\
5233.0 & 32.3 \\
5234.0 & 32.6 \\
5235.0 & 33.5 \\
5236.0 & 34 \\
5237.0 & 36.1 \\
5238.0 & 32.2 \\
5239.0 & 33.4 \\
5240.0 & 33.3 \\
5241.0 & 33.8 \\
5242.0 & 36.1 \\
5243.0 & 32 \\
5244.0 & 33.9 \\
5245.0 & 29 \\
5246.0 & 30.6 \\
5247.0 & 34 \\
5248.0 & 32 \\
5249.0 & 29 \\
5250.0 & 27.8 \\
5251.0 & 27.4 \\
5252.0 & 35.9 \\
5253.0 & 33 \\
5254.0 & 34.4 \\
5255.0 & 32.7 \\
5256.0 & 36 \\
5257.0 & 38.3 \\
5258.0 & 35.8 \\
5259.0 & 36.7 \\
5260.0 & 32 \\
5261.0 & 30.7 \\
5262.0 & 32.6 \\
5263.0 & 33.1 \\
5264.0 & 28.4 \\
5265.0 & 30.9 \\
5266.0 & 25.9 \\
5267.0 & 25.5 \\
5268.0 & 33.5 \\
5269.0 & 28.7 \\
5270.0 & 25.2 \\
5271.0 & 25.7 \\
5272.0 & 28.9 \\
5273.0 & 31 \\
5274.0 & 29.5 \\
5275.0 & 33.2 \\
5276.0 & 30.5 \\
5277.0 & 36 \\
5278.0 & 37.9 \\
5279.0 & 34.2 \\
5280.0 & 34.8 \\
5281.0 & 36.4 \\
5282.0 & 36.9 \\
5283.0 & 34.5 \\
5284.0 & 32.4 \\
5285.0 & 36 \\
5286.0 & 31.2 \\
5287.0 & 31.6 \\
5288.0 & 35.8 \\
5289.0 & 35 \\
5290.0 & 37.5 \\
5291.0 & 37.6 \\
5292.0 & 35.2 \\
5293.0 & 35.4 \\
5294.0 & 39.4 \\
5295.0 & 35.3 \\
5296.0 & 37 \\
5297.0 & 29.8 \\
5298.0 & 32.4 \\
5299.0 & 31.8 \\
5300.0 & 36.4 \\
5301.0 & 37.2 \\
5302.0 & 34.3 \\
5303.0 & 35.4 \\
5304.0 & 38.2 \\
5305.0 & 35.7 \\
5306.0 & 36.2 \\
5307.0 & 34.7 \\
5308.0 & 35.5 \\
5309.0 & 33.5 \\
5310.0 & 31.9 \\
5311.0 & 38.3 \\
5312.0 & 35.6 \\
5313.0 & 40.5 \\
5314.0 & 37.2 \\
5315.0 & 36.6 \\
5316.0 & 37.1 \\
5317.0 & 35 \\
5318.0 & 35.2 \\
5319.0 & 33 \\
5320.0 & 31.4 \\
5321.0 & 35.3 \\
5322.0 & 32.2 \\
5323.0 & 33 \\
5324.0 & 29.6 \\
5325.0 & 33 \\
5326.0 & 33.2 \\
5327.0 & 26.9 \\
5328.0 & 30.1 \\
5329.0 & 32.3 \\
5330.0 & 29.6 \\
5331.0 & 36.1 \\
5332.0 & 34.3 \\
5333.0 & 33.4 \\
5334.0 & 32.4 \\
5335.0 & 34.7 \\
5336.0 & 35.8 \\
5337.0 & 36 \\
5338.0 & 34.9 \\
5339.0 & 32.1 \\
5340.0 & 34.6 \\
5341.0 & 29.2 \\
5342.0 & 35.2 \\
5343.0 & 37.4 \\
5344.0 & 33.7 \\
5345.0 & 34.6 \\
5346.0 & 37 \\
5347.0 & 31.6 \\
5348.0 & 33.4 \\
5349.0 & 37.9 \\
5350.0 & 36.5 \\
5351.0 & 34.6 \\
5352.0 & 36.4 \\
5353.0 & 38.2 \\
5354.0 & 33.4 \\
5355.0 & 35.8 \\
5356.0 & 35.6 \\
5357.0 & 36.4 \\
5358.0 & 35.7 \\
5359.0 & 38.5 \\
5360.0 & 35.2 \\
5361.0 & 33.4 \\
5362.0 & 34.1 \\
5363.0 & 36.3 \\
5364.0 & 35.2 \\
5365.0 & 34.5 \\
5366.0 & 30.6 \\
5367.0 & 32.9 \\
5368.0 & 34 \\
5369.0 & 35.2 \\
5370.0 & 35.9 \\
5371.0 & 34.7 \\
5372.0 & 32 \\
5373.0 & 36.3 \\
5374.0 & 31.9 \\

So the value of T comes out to 0.08 mag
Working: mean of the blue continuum 35.5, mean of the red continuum 35.3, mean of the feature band 32.9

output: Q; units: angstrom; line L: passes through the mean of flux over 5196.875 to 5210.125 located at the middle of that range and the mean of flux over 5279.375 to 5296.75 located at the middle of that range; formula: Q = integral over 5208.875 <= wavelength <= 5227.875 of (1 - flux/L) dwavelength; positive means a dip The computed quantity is 0.1 angstrom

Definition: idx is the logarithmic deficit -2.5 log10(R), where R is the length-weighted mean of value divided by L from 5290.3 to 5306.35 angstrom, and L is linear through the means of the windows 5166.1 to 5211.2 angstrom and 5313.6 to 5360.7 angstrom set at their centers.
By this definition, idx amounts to -0.082 mag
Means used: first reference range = 29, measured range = 35.5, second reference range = 34.3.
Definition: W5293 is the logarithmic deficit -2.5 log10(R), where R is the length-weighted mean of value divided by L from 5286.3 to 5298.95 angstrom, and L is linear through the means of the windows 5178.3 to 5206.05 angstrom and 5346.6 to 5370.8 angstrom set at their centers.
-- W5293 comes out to -0.06 mag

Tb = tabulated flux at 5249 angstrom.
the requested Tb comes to 29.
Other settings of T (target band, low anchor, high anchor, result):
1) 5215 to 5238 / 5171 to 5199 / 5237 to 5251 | -0.050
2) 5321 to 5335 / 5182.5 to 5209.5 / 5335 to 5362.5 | 0.072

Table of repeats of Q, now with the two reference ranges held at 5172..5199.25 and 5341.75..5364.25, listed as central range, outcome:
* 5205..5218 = -0.3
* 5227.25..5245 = -1.2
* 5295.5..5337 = -0.1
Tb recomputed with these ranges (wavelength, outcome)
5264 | 28.4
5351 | 34.6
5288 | 35.8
